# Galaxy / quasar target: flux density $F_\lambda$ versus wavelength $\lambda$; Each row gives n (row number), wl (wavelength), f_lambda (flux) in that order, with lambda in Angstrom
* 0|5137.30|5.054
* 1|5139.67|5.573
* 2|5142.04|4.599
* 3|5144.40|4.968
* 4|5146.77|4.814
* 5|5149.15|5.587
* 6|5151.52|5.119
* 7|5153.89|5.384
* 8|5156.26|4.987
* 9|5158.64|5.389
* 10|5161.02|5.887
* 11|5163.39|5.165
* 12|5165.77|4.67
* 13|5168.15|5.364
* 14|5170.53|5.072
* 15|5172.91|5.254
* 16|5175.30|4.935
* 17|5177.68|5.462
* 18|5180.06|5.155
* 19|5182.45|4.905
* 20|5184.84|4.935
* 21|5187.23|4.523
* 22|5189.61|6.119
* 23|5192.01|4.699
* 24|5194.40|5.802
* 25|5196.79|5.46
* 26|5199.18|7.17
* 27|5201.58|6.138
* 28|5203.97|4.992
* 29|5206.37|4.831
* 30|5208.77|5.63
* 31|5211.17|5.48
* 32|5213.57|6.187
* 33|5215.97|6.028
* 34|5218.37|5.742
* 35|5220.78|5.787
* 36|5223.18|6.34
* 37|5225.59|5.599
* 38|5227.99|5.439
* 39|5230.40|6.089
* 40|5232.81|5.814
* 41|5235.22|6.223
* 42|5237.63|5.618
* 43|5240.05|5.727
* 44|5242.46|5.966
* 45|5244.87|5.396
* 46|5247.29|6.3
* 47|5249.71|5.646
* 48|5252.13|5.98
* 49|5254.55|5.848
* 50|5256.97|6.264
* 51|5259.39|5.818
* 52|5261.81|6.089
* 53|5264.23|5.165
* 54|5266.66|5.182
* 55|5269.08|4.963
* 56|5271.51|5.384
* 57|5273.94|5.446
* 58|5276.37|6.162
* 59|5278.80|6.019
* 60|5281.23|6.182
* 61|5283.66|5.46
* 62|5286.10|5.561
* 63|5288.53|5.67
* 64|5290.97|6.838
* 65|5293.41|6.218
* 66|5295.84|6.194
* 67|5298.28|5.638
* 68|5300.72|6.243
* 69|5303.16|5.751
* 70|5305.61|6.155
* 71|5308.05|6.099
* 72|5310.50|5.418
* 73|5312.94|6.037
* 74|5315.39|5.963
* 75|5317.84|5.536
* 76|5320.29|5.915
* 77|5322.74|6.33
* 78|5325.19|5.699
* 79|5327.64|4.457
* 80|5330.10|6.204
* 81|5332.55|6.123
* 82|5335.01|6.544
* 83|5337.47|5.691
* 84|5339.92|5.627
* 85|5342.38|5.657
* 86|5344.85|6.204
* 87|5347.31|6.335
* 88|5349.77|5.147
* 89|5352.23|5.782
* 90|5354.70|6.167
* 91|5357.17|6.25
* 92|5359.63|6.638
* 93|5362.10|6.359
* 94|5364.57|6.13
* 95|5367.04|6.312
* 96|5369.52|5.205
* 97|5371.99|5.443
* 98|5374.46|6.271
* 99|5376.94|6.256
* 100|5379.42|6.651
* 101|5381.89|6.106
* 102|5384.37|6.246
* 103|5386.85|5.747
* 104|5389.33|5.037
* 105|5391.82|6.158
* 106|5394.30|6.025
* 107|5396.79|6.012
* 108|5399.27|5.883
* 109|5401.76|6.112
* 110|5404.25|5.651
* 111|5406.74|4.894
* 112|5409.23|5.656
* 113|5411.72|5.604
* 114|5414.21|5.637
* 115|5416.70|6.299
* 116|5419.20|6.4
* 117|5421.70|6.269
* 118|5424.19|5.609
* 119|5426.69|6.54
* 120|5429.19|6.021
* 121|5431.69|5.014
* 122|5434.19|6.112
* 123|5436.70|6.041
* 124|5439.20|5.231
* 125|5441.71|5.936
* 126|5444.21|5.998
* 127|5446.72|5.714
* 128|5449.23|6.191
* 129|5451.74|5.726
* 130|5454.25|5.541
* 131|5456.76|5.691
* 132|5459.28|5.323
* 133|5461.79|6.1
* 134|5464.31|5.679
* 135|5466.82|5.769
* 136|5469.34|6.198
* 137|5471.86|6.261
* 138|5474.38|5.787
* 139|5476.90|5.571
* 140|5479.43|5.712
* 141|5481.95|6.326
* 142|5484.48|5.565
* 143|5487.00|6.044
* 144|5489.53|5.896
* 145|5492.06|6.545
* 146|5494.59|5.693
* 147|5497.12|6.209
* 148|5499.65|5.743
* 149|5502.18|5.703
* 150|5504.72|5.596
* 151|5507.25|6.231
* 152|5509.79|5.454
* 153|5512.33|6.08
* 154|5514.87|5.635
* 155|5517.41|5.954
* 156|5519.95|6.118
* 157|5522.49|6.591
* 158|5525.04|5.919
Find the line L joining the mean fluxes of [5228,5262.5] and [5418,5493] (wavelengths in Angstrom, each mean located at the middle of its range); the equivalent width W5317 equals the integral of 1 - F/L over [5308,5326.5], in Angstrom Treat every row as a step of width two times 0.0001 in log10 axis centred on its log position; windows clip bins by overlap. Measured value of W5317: 0.12 Angstrom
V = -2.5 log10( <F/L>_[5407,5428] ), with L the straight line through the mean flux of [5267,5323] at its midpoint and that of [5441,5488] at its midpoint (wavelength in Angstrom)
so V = -0.02 mag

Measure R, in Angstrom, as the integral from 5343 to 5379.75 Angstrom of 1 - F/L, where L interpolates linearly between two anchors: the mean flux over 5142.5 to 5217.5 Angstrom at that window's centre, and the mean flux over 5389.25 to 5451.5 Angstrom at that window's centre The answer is -2.1 Angstrom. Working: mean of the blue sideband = 5.35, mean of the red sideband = 5.85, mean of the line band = 6.05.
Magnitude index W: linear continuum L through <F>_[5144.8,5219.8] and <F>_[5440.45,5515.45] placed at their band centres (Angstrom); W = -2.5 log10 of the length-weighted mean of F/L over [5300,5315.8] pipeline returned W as -0.07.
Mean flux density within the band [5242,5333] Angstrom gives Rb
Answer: 5.82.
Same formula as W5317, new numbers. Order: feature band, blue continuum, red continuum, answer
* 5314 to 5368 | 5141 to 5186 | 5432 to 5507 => -3.9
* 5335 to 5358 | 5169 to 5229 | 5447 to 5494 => -0.8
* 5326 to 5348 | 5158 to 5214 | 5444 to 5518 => -0.9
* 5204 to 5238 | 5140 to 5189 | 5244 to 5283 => -1.7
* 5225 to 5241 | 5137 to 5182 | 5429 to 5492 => -1.4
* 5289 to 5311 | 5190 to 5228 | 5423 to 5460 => -1.2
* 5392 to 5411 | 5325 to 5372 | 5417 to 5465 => 0.4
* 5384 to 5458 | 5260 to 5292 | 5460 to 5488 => 0.2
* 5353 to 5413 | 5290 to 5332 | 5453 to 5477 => -0.8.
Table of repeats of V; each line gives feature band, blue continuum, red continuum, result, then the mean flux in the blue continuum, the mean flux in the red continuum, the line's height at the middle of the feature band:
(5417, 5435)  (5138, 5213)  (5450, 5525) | -0.04 mag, 5.3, 5.89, 5.77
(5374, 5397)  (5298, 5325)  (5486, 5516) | -0.02 mag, 5.92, 5.9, 5.91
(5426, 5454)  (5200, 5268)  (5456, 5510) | 0.00 mag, 5.77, 5.88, 5.86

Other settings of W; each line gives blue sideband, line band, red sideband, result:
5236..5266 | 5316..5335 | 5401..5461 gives 0.00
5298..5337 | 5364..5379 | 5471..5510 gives -0.01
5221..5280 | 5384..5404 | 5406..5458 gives -0.01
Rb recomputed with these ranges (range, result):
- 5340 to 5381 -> 6.04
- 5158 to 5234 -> 5.5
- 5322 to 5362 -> 5.94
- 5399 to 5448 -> 5.83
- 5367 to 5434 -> 5.89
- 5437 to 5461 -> 5.73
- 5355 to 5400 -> 6.04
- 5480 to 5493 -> 6.04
